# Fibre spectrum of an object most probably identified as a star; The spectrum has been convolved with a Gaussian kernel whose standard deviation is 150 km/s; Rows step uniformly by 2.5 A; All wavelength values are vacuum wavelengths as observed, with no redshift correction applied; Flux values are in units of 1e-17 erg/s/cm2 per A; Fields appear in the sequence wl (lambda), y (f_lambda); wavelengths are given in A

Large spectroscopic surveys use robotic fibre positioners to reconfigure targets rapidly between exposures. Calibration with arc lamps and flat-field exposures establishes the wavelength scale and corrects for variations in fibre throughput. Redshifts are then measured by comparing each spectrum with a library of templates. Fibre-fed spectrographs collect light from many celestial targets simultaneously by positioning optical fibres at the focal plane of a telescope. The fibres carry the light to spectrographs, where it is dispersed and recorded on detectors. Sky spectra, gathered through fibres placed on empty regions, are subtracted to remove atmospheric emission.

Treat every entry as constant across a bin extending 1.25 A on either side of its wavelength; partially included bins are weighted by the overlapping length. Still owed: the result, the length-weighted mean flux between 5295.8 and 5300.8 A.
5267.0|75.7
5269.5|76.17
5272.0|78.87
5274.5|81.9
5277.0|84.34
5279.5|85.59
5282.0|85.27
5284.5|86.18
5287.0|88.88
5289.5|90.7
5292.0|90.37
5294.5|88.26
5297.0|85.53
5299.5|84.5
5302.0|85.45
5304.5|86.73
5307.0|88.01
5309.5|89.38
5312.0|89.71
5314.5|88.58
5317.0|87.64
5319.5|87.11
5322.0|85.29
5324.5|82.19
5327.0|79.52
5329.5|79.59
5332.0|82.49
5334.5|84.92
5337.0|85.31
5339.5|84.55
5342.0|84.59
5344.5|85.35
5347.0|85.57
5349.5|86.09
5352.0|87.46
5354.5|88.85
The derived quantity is 85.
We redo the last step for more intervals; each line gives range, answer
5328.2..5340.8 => 83.4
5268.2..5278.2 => 80.3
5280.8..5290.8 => 87.8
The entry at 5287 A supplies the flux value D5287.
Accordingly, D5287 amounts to 88.88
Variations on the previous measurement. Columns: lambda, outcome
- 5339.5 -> 84.55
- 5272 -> 78.87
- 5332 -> 82.49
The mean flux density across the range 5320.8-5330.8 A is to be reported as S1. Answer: 81.6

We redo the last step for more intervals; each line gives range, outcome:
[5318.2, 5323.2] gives 86.2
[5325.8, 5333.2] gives 80.5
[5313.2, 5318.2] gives 88.1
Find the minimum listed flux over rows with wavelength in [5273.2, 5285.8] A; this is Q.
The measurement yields 81.9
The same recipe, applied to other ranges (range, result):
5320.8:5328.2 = 79.52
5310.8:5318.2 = 87.64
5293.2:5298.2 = 85.53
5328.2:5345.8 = 79.59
